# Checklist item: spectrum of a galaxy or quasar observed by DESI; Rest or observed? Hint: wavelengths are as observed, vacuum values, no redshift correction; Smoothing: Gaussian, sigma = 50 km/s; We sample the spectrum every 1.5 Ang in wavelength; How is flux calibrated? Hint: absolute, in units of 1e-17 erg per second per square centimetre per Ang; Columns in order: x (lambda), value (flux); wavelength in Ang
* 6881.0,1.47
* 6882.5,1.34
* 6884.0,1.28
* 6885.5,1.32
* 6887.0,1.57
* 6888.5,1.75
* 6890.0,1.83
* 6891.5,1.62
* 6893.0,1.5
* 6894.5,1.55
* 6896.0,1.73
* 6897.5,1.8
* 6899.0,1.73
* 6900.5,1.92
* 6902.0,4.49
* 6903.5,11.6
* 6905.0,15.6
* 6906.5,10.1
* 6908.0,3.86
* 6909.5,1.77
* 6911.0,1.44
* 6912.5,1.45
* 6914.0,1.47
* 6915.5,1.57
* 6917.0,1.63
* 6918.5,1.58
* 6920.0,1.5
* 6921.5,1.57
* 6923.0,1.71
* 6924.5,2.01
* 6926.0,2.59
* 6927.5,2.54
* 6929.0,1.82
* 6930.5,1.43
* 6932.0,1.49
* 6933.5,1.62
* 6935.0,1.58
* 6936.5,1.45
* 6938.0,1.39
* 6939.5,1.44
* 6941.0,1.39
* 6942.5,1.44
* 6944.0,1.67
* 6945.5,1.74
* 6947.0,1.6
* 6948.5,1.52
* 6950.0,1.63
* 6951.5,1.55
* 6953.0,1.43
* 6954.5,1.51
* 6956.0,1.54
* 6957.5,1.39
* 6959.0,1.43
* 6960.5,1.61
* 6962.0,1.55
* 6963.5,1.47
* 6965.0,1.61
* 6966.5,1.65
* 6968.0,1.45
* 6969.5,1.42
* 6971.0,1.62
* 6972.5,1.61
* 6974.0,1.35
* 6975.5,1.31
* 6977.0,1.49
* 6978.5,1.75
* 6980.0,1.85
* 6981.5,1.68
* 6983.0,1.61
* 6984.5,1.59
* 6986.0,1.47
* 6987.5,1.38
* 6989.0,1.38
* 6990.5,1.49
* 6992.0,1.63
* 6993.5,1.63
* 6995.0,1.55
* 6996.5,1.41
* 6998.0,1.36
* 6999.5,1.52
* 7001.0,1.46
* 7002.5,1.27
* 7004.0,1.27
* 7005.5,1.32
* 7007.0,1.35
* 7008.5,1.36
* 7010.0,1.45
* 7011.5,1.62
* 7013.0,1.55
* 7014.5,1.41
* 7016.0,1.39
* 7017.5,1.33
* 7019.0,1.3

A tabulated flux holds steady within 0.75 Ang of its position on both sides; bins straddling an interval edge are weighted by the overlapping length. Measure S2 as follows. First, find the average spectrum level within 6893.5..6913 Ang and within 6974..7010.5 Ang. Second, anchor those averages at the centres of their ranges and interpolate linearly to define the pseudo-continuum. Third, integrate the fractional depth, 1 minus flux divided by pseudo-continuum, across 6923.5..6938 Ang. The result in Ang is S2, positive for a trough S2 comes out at 7.23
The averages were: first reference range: 4.54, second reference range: 1.48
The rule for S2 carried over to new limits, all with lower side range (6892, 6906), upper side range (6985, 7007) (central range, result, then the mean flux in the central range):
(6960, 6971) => 4.1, 1.54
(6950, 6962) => 5.5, 1.51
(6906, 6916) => 3.2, 2.96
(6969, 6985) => 3.8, 1.57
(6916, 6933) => 9.0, 1.8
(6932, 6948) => 8.6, 1.53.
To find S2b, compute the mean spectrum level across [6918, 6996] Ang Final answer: 1.59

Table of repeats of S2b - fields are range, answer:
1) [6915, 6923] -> 1.58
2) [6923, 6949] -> 1.69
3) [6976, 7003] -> 1.53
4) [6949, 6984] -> 1.54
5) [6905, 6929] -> 2.84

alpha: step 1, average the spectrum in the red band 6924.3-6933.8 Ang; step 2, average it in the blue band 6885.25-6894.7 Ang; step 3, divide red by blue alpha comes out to 1.2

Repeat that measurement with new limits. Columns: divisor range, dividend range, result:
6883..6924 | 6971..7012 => 0.50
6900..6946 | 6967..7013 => 0.52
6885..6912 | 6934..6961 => 0.41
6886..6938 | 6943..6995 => 0.56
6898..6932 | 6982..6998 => 0.45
